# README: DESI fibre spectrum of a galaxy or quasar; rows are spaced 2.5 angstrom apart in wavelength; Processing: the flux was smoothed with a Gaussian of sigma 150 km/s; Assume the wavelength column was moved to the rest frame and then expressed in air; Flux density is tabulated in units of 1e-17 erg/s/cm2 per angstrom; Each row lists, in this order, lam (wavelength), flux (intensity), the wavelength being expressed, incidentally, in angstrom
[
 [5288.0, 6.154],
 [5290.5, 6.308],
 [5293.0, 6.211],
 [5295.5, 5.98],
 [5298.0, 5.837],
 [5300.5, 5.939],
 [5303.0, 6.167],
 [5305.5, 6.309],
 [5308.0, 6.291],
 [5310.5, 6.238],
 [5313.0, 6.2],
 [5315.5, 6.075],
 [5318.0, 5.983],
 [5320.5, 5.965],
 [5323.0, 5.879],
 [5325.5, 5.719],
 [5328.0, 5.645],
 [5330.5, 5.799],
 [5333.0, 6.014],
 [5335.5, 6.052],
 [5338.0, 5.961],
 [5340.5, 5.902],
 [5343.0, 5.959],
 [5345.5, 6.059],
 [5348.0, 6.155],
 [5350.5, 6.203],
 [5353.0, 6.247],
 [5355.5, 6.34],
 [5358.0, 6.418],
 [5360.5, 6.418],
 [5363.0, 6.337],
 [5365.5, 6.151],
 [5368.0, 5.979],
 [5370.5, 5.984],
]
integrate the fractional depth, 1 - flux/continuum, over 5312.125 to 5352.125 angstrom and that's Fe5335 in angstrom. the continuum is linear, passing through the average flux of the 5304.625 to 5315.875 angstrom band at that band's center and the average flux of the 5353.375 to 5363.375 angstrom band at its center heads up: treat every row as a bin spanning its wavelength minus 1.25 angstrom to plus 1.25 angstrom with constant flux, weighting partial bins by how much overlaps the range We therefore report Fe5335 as 2.0 angstrom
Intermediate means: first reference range 6.23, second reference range 6.37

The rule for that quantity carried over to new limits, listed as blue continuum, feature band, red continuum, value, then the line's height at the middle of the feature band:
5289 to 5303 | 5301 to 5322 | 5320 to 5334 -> -0.7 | 5.95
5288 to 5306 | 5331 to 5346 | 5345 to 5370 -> 0.5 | 6.19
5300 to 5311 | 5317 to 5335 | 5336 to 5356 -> 0.8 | 6.15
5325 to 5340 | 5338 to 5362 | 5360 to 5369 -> -0.5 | 6.06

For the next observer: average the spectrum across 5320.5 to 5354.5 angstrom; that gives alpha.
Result 5.97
